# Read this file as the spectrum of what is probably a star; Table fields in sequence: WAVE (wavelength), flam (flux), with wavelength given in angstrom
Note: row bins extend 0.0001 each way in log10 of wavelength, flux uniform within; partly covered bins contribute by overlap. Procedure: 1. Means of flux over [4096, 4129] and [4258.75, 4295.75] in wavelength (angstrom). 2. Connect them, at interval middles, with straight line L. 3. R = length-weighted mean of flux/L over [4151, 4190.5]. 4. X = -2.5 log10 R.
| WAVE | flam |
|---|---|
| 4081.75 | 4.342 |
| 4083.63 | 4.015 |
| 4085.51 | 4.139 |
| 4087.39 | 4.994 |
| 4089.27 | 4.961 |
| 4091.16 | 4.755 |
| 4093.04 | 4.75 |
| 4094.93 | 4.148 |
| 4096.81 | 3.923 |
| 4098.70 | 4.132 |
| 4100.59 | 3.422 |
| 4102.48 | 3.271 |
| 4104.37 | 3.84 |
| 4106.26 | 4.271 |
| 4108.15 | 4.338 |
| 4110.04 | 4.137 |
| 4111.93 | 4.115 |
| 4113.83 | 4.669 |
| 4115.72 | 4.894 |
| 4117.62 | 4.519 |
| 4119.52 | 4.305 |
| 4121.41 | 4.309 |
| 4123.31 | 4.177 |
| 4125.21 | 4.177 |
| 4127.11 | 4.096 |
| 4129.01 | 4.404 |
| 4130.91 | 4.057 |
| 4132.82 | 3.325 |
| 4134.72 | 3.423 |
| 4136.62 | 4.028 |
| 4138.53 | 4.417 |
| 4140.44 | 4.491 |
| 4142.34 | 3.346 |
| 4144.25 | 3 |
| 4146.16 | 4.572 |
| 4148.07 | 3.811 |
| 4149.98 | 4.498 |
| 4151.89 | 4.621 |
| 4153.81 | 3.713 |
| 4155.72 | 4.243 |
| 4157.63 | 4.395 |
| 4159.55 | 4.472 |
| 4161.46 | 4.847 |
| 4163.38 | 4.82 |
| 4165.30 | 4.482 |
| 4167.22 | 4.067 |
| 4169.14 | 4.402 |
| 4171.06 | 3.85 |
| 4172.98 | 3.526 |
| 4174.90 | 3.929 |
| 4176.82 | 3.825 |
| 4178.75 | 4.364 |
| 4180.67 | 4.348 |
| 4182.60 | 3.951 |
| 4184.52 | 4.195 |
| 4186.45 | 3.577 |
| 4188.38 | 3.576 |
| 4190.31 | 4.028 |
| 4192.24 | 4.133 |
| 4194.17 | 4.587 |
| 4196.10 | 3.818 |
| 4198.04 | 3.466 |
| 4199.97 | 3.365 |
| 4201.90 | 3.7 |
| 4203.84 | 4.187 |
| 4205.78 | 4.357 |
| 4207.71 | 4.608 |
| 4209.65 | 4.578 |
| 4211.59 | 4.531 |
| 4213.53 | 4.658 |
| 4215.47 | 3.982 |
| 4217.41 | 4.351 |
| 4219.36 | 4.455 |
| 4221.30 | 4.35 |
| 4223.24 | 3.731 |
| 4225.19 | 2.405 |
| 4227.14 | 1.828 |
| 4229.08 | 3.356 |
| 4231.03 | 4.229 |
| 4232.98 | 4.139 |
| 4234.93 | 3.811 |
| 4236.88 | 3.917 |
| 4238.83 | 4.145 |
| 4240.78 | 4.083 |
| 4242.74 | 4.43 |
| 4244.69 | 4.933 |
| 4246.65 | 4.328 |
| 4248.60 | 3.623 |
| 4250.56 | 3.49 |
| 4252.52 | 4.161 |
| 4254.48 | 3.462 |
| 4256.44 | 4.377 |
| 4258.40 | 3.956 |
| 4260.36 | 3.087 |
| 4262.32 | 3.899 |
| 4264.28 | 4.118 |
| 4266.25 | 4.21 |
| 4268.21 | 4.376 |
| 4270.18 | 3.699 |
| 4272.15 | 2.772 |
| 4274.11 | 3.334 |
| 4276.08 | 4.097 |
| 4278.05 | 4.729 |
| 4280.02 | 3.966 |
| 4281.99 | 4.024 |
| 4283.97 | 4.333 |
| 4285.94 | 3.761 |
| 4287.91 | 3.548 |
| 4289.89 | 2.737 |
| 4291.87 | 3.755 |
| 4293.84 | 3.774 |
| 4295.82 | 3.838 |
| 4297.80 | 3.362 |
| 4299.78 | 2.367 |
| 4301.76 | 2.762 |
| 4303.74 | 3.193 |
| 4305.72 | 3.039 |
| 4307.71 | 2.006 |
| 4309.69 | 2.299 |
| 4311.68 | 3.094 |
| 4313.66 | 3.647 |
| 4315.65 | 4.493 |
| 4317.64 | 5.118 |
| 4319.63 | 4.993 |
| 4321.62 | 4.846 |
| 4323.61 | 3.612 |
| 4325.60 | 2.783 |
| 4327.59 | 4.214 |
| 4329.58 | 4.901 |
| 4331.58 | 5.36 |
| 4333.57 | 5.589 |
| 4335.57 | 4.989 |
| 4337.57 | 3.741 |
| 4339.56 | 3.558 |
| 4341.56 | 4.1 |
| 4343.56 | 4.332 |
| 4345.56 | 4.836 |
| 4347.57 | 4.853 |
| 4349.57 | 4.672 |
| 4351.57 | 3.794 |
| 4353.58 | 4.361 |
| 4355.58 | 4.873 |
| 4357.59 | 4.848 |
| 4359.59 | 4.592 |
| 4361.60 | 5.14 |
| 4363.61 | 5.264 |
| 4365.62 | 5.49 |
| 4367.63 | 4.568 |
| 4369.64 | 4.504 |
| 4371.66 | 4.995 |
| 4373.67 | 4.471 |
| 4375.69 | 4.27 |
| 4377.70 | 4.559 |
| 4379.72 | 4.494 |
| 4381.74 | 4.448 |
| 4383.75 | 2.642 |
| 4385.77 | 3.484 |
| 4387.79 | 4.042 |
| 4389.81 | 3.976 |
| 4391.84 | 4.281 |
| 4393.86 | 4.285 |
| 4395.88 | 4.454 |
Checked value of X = -0.03 mag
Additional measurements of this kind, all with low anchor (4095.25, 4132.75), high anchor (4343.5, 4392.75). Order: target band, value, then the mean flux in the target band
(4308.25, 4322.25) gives 0.109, 3.98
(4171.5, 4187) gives 0.067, 3.97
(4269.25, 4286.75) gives 0.131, 3.86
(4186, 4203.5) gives 0.113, 3.83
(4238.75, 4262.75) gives 0.085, 3.99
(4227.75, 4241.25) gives 0.107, 3.89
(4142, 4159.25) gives 0.034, 4.06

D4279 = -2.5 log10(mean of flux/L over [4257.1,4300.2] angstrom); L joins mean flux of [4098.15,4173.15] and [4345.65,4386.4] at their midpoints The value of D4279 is 0.17 mag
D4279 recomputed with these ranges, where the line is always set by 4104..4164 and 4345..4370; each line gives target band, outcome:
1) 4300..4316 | 0.48 mag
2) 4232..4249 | 0.07 mag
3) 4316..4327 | 0.09 mag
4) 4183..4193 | 0.11 mag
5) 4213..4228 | 0.19 mag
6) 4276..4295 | 0.18 mag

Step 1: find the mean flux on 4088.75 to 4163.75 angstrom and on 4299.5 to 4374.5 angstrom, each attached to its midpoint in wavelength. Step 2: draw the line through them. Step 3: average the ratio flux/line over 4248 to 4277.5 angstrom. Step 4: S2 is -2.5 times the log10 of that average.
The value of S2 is 0.12 mag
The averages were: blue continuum 4.18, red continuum 4.24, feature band 3.79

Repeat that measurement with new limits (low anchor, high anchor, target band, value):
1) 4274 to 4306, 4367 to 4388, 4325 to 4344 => -0.13 mag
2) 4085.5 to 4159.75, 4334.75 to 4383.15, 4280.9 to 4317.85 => 0.30 mag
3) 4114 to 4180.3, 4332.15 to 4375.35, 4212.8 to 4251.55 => 0.12 mag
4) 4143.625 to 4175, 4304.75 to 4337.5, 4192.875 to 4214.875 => 0.00 mag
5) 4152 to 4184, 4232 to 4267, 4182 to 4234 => 0.05 mag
